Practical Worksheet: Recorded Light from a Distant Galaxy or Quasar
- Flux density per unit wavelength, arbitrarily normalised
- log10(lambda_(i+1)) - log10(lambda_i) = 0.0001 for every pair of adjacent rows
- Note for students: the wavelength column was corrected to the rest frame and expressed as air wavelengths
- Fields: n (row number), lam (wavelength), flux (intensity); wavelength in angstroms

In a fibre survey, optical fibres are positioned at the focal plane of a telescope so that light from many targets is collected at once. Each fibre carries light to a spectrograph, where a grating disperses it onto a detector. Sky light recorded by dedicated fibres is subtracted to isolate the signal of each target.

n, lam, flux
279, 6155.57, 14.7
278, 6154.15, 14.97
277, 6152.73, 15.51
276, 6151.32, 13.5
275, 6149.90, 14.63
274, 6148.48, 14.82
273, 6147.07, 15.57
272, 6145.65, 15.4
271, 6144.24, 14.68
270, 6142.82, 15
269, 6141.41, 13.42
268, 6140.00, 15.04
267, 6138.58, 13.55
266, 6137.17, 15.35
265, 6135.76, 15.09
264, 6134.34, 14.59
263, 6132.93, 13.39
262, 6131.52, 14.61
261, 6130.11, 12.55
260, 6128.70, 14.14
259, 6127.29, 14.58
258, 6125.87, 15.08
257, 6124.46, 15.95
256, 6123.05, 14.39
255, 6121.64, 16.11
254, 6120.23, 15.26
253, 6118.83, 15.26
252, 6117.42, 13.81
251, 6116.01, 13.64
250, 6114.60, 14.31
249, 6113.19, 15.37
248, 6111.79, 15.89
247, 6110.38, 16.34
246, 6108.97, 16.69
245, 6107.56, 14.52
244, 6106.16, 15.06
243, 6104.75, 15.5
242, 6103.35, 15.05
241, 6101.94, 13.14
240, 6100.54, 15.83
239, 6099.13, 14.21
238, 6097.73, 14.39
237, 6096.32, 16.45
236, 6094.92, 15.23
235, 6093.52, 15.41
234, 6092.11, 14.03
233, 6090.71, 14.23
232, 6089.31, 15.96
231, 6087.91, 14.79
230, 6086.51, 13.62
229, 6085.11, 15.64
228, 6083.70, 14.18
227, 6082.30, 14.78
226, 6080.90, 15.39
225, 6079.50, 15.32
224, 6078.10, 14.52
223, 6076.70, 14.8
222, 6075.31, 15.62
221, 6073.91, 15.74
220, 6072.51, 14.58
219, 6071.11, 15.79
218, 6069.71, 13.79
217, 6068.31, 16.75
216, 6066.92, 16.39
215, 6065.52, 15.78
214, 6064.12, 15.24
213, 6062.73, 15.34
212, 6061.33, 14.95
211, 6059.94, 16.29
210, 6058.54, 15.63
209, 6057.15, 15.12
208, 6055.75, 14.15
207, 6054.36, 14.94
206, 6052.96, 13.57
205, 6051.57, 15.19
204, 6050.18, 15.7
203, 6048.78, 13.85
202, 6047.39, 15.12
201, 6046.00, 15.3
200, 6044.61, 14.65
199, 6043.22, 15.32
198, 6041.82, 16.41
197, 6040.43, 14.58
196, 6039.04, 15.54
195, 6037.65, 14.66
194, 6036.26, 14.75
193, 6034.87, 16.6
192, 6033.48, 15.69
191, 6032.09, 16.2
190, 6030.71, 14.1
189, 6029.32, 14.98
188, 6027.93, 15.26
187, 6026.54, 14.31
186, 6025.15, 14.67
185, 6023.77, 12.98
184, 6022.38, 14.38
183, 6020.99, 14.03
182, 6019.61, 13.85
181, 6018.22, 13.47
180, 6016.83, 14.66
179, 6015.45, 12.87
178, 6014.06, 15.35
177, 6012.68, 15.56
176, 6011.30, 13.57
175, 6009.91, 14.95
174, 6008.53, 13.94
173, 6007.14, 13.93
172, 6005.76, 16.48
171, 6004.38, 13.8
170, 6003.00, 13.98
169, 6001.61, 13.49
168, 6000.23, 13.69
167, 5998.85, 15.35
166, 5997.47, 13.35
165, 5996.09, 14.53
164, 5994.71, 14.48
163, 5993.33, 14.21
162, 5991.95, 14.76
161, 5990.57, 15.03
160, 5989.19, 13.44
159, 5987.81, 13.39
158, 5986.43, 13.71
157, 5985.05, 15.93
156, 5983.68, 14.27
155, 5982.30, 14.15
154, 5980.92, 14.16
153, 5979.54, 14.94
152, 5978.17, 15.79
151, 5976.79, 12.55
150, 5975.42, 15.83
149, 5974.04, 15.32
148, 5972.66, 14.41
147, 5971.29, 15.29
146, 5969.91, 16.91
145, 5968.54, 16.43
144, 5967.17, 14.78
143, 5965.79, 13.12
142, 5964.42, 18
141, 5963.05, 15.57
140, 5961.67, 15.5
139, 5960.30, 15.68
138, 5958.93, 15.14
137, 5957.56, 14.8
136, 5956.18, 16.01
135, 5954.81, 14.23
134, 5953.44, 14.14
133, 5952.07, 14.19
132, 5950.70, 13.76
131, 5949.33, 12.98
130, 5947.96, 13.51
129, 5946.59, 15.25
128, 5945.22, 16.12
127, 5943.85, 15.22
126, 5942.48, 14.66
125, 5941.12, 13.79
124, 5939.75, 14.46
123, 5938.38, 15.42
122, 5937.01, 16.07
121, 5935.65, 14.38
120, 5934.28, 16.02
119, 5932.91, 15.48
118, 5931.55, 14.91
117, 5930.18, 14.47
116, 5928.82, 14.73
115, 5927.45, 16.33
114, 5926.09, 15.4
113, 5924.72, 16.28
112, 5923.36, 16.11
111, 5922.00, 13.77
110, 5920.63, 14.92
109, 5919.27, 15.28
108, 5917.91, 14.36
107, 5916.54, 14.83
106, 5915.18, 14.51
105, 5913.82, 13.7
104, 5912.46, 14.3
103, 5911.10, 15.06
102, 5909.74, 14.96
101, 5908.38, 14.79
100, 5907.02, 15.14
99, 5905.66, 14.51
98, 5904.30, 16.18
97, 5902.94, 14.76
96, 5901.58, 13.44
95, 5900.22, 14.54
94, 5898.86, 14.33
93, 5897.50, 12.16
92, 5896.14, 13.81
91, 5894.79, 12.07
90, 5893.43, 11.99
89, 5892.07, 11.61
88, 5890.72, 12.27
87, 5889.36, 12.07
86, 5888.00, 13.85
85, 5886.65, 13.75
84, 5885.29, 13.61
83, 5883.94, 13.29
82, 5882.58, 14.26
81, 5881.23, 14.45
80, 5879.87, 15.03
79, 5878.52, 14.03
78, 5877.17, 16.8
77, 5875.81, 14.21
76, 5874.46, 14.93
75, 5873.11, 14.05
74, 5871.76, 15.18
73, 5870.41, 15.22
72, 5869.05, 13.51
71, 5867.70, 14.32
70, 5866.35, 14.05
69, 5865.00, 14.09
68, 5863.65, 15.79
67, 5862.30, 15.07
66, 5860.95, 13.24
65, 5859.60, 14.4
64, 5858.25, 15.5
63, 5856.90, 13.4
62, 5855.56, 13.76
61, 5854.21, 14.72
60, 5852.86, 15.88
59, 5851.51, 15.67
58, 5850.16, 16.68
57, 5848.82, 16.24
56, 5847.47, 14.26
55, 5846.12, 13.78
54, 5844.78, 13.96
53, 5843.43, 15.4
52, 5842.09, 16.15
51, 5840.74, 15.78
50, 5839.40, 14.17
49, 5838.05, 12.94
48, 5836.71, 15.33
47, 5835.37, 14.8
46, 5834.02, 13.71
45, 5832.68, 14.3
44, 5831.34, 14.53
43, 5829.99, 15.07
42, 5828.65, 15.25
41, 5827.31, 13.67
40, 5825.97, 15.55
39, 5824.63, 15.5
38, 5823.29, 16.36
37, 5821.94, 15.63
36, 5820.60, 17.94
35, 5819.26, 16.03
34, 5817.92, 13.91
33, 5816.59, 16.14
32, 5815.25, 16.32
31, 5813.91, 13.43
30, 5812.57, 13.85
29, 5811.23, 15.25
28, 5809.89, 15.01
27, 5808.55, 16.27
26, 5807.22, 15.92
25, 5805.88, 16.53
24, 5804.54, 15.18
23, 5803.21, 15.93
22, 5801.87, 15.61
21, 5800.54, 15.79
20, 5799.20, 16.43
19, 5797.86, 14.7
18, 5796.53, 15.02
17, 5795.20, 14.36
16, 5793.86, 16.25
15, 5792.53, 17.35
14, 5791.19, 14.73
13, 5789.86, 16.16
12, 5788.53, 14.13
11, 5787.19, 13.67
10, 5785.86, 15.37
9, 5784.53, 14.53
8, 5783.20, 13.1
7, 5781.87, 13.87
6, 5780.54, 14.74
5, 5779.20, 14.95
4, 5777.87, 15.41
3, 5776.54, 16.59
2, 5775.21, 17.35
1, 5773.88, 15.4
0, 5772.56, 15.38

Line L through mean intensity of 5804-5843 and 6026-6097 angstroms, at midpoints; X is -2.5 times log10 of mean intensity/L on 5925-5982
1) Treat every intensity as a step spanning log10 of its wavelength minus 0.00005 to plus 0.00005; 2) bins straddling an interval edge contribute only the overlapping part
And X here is 0.01 mag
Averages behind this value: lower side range 15.2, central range 15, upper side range 15.1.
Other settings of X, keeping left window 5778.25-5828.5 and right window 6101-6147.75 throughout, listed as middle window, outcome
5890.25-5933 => 0.05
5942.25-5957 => 0.04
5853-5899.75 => 0.09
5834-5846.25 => 0.04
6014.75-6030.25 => 0.06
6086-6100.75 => 0.00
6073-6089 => -0.01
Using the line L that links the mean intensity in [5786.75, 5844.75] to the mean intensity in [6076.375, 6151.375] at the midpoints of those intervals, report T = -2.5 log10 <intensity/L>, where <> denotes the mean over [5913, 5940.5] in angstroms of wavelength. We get 0.00 mag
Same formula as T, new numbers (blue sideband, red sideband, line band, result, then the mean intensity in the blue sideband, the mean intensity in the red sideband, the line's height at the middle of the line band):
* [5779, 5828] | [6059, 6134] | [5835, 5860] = 0.02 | 15.3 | 15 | 15.2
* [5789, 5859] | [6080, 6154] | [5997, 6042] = 0.03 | 15.2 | 14.8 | 15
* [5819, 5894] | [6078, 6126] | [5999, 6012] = 0.04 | 14.6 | 15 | 14.8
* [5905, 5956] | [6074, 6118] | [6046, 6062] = 0.00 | 14.8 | 15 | 14.9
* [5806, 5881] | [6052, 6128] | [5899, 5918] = 0.02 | 15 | 15.1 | 15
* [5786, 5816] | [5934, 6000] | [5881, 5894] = 0.15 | 15.4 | 14.8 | 15.1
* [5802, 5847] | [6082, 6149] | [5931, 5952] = 0.02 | 15.1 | 14.8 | 15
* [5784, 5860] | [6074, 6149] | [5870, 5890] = 0.06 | 15.2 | 14.9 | 15.1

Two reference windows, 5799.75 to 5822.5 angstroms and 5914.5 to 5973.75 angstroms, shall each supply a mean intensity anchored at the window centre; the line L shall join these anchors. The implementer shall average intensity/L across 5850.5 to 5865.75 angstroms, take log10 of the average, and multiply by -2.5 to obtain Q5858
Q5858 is 0.049 mag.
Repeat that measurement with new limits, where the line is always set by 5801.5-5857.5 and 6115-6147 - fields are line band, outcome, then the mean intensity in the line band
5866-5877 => 0.04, 14.5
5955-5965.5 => -0.05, 15.6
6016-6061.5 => -0.01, 14.9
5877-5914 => 0.08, 13.9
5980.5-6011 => 0.04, 14.3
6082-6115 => -0.03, 15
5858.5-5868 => 0.04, 14.5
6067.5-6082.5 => -0.04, 15.2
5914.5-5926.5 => 0.00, 15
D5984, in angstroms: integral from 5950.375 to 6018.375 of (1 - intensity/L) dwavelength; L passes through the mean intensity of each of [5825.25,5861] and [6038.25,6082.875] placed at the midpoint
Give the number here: 1.7 angstroms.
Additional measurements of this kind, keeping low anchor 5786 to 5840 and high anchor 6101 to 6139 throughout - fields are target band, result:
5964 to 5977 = -0.26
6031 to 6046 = -0.49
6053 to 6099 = -0.78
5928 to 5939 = -0.10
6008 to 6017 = 0.33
